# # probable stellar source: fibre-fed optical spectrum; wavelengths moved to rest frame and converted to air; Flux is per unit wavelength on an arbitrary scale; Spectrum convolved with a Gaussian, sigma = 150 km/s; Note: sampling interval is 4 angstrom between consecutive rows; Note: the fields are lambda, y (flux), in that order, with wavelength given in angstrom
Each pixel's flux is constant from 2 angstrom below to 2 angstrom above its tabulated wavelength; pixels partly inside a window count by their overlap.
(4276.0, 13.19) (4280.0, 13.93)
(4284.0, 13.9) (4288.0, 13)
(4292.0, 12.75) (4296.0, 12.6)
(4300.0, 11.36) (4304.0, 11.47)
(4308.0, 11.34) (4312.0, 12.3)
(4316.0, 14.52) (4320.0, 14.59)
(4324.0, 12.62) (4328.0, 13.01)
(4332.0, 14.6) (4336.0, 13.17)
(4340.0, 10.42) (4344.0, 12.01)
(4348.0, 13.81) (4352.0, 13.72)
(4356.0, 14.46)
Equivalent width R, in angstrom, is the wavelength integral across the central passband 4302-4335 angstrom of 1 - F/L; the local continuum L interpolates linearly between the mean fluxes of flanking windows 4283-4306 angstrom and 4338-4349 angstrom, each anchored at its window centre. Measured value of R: -2.4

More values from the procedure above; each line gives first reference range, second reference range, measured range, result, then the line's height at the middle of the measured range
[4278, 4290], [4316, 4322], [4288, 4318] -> 3.71 angstrom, 14.1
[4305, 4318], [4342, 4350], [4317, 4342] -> -0.70 angstrom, 12.8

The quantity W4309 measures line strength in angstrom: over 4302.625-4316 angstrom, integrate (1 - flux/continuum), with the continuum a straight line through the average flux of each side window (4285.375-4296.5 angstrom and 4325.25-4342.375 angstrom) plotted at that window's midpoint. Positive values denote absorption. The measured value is 0.7 angstrom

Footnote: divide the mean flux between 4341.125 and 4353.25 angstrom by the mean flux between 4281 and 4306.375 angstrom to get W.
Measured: 1.0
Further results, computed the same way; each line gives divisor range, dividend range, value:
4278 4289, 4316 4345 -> 0.96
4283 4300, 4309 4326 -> 1.04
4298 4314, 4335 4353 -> 1.08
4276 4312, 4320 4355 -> 1.04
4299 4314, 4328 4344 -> 1.09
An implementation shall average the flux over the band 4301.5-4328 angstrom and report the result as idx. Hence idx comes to 12.8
